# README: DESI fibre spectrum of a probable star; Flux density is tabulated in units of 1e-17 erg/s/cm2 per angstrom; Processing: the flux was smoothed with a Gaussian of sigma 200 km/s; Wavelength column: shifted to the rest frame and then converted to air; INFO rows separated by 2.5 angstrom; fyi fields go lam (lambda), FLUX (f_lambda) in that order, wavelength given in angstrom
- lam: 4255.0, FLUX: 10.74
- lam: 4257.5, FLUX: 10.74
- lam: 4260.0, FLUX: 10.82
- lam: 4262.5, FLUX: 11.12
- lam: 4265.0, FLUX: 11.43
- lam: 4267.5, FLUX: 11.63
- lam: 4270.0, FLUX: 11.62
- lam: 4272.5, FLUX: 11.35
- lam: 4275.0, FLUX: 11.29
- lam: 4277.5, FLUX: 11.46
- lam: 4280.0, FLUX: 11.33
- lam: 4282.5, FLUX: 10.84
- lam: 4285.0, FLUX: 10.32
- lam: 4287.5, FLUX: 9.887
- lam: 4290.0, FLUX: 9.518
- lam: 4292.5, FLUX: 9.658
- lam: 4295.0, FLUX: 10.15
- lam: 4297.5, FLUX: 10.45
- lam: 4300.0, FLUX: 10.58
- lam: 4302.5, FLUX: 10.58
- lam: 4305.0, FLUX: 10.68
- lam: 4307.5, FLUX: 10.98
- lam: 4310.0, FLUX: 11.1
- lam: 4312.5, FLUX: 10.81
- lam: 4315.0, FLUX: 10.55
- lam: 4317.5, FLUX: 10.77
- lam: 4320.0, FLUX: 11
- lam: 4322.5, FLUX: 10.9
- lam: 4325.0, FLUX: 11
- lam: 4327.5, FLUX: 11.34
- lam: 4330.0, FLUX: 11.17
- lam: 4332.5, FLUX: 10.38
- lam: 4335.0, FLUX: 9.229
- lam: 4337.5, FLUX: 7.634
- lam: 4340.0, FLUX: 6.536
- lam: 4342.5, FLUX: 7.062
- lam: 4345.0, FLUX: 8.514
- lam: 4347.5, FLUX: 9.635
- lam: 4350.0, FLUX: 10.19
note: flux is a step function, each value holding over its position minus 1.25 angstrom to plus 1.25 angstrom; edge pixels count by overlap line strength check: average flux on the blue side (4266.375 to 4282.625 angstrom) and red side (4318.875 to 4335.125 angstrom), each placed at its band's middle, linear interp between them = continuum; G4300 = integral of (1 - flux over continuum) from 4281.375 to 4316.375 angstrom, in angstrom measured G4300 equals 2.2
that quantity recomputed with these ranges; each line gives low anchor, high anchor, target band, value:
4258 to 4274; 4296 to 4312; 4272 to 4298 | 1.1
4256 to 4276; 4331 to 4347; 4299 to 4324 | -3.7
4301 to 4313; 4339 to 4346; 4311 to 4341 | -3.9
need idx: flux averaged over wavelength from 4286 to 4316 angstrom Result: 10.4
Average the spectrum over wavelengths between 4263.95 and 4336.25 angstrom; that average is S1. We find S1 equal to 10.8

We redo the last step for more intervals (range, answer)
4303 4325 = 10.8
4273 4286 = 11.1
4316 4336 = 10.7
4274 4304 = 10.5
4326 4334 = 10.9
